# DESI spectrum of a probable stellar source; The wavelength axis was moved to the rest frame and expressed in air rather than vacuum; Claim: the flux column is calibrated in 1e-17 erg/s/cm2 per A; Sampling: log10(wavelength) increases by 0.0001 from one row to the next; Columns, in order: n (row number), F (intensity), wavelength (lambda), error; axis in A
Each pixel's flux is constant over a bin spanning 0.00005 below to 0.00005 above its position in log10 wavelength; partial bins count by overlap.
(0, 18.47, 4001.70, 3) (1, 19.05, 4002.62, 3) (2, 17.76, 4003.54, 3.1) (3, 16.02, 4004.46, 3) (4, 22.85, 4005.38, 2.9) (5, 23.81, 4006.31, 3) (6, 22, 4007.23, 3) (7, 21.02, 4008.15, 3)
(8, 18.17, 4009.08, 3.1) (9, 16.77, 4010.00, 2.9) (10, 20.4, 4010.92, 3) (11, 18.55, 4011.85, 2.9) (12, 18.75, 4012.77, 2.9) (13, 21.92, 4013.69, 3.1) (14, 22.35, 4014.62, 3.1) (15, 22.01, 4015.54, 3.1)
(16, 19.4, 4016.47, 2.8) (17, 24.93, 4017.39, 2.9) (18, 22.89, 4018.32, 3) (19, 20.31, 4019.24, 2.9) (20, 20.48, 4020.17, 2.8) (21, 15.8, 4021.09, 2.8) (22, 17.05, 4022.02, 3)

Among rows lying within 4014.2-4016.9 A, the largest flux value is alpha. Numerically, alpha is 22.35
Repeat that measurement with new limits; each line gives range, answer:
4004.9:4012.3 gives 23.81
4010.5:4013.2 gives 20.4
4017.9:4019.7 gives 22.89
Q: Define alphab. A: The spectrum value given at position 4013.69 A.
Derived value 21.92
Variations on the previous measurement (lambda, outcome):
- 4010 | 16.77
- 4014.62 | 22.35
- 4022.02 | 17.05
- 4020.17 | 20.48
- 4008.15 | 21.02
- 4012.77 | 18.75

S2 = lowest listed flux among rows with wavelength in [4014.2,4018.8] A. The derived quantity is 19.4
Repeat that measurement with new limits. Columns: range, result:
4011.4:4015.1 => 18.55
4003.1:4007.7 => 16.02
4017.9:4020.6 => 20.31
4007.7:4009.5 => 18.17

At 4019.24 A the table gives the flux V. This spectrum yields 20.31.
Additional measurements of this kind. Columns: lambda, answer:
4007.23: 22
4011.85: 18.55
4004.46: 16.02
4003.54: 17.76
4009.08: 18.17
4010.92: 20.4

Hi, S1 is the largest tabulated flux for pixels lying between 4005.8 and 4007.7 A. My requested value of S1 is 23.81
